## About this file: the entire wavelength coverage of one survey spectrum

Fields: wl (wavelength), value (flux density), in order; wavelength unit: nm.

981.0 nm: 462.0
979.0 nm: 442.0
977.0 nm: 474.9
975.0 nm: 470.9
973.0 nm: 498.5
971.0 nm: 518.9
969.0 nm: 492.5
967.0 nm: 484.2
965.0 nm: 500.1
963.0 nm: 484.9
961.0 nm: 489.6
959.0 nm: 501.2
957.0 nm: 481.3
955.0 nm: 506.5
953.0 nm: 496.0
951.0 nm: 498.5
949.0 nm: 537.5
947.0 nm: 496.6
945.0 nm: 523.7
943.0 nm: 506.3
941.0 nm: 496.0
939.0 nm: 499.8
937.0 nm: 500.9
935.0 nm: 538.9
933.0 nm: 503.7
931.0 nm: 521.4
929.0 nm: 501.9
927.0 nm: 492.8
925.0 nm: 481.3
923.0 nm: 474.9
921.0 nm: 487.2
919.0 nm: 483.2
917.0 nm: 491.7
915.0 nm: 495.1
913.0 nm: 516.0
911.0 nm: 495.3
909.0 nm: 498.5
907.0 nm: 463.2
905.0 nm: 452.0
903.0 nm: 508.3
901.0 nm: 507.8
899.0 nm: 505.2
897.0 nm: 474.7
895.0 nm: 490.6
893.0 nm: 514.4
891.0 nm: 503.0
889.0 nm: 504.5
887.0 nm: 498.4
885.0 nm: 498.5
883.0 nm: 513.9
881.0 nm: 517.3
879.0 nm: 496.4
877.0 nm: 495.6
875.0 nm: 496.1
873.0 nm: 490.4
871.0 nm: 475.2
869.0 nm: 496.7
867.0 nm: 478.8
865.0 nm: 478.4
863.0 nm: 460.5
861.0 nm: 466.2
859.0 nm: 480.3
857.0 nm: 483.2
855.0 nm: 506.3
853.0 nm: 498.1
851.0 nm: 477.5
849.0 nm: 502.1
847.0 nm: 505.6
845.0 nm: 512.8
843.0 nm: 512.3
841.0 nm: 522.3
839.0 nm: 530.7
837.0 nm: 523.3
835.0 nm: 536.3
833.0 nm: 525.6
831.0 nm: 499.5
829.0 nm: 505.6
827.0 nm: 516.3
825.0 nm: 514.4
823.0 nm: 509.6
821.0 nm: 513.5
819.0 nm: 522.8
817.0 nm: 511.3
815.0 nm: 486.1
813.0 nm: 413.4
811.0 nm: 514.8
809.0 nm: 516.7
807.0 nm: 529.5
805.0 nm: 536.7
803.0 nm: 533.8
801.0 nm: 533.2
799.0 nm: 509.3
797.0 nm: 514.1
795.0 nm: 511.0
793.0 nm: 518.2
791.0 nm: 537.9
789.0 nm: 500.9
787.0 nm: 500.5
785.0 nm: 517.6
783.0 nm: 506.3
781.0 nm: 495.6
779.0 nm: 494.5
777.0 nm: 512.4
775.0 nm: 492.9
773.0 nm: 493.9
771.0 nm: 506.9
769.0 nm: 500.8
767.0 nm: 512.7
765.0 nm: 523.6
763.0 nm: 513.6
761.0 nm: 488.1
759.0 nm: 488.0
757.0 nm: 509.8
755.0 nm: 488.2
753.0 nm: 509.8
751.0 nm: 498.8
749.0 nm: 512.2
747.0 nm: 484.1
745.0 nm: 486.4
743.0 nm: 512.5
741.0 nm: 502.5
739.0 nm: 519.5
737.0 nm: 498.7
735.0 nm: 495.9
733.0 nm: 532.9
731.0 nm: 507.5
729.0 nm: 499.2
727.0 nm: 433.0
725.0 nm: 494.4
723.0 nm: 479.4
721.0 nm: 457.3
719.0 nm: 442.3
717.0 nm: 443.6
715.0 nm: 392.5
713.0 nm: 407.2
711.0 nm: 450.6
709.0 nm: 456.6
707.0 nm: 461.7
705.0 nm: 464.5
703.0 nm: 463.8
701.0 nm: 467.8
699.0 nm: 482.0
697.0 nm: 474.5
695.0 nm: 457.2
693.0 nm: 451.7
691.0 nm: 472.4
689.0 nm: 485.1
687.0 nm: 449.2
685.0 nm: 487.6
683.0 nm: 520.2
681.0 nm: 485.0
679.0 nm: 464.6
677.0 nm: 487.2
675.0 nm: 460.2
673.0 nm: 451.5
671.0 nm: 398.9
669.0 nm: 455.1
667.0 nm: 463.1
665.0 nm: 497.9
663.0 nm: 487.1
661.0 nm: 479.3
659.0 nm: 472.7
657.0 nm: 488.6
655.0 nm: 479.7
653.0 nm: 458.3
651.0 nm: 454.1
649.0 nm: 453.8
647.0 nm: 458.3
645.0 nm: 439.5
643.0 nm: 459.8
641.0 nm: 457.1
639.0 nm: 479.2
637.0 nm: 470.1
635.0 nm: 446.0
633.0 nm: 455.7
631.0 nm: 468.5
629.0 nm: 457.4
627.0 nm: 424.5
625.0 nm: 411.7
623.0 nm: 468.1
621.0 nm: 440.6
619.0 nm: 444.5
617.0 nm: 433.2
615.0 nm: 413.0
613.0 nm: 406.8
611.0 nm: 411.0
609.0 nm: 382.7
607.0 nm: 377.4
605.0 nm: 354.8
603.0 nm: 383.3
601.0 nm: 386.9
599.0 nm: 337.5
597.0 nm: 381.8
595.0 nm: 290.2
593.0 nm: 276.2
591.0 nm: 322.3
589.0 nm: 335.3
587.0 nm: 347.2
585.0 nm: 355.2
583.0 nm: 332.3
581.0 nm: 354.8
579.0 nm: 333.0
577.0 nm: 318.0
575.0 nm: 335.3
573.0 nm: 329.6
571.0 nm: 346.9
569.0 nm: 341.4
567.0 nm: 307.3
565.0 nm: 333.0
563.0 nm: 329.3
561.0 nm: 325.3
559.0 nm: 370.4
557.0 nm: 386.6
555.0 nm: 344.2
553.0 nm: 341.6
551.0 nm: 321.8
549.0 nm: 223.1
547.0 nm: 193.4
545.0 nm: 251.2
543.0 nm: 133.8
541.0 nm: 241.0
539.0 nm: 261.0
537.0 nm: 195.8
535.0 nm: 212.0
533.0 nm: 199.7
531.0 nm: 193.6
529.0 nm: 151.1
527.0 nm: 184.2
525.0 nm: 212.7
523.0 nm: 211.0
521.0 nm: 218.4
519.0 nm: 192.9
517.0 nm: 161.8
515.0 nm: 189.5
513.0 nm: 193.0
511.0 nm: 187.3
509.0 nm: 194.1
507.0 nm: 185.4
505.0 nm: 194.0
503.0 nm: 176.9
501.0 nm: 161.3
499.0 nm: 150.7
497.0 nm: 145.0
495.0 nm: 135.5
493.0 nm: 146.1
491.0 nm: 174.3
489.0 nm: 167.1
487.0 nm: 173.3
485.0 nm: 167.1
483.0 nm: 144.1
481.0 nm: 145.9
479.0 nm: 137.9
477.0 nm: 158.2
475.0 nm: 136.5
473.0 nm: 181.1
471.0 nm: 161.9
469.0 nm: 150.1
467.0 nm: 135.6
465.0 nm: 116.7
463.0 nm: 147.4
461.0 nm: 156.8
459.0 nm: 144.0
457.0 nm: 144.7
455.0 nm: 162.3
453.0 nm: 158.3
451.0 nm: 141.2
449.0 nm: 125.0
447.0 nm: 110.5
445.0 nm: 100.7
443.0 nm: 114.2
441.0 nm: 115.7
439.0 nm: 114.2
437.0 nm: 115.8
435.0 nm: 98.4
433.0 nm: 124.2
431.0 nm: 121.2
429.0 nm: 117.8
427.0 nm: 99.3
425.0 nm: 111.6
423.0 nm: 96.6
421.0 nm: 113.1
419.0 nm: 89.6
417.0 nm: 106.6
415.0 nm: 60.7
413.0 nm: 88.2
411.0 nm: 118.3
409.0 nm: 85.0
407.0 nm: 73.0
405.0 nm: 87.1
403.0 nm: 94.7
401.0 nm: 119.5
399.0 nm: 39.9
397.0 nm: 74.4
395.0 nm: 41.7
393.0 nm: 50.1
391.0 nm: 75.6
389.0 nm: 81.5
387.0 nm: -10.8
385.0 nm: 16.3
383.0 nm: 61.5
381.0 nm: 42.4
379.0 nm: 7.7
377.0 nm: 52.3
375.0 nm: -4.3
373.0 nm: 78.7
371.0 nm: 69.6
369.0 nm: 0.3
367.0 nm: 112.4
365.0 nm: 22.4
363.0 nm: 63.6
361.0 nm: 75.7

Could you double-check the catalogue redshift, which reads 0.38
